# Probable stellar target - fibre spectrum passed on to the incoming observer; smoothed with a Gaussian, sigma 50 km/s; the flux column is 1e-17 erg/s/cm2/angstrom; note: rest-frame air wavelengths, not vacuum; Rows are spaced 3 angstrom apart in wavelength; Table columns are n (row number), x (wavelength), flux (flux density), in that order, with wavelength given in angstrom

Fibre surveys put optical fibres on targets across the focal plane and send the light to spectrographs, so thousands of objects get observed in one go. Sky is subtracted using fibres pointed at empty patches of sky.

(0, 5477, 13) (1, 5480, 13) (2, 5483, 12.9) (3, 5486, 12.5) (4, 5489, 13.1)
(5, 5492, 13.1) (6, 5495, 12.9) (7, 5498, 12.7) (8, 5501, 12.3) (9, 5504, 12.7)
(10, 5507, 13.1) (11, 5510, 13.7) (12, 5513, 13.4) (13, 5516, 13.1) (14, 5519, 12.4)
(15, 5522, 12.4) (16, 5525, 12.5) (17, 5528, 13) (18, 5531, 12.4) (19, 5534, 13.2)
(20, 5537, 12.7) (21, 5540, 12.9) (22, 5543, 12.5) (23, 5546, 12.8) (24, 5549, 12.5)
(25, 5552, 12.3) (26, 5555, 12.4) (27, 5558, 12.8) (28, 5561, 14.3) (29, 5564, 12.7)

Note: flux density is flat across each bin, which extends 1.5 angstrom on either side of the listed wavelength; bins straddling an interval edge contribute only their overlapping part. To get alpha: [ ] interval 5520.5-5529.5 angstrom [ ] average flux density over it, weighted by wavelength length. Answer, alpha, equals 12.6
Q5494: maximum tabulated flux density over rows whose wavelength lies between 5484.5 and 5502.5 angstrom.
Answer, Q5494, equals 13.1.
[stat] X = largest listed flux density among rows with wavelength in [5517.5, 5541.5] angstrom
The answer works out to 13.2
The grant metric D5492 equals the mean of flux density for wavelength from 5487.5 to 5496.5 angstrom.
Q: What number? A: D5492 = 13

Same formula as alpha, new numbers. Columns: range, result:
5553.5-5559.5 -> 12.6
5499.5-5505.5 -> 12.5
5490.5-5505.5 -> 12.7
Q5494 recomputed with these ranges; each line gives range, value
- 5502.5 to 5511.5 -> 13.7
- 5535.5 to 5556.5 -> 12.9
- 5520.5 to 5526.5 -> 12.5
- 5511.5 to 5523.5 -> 13.4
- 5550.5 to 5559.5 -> 12.8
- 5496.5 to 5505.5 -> 12.7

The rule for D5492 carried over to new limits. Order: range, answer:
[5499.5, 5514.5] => 13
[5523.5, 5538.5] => 12.8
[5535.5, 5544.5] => 12.7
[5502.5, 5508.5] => 12.9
